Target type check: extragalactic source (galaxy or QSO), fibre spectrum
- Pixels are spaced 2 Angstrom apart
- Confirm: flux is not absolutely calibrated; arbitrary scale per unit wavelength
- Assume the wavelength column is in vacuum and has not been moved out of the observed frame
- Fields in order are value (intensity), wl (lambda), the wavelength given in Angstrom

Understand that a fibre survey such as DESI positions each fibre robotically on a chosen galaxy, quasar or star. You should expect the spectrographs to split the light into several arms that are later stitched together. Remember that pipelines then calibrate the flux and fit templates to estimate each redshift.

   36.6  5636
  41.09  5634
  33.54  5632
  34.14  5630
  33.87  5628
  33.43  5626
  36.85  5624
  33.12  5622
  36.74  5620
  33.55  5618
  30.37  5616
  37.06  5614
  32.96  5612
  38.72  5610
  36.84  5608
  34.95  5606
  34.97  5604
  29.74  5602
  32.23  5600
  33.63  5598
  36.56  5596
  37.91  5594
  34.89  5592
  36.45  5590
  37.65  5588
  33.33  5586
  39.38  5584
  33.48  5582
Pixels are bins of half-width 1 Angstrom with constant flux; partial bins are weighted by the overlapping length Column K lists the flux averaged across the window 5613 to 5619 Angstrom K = 33.7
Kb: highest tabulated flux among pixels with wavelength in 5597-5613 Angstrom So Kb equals 38.72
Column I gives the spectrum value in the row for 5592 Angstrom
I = 34.89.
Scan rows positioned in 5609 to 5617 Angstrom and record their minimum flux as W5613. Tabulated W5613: 30.37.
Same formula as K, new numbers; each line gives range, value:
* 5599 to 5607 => 33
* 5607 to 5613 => 36.2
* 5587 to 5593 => 36.3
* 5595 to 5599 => 35.1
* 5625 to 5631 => 33.8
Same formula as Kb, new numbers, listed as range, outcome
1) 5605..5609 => 36.84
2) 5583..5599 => 39.38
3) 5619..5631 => 36.85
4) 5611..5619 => 37.06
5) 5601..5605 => 34.97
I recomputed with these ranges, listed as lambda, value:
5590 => 36.45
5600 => 32.23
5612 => 32.96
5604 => 34.97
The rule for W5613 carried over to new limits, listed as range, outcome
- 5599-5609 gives 29.74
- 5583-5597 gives 33.33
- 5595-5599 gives 33.63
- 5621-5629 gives 33.12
